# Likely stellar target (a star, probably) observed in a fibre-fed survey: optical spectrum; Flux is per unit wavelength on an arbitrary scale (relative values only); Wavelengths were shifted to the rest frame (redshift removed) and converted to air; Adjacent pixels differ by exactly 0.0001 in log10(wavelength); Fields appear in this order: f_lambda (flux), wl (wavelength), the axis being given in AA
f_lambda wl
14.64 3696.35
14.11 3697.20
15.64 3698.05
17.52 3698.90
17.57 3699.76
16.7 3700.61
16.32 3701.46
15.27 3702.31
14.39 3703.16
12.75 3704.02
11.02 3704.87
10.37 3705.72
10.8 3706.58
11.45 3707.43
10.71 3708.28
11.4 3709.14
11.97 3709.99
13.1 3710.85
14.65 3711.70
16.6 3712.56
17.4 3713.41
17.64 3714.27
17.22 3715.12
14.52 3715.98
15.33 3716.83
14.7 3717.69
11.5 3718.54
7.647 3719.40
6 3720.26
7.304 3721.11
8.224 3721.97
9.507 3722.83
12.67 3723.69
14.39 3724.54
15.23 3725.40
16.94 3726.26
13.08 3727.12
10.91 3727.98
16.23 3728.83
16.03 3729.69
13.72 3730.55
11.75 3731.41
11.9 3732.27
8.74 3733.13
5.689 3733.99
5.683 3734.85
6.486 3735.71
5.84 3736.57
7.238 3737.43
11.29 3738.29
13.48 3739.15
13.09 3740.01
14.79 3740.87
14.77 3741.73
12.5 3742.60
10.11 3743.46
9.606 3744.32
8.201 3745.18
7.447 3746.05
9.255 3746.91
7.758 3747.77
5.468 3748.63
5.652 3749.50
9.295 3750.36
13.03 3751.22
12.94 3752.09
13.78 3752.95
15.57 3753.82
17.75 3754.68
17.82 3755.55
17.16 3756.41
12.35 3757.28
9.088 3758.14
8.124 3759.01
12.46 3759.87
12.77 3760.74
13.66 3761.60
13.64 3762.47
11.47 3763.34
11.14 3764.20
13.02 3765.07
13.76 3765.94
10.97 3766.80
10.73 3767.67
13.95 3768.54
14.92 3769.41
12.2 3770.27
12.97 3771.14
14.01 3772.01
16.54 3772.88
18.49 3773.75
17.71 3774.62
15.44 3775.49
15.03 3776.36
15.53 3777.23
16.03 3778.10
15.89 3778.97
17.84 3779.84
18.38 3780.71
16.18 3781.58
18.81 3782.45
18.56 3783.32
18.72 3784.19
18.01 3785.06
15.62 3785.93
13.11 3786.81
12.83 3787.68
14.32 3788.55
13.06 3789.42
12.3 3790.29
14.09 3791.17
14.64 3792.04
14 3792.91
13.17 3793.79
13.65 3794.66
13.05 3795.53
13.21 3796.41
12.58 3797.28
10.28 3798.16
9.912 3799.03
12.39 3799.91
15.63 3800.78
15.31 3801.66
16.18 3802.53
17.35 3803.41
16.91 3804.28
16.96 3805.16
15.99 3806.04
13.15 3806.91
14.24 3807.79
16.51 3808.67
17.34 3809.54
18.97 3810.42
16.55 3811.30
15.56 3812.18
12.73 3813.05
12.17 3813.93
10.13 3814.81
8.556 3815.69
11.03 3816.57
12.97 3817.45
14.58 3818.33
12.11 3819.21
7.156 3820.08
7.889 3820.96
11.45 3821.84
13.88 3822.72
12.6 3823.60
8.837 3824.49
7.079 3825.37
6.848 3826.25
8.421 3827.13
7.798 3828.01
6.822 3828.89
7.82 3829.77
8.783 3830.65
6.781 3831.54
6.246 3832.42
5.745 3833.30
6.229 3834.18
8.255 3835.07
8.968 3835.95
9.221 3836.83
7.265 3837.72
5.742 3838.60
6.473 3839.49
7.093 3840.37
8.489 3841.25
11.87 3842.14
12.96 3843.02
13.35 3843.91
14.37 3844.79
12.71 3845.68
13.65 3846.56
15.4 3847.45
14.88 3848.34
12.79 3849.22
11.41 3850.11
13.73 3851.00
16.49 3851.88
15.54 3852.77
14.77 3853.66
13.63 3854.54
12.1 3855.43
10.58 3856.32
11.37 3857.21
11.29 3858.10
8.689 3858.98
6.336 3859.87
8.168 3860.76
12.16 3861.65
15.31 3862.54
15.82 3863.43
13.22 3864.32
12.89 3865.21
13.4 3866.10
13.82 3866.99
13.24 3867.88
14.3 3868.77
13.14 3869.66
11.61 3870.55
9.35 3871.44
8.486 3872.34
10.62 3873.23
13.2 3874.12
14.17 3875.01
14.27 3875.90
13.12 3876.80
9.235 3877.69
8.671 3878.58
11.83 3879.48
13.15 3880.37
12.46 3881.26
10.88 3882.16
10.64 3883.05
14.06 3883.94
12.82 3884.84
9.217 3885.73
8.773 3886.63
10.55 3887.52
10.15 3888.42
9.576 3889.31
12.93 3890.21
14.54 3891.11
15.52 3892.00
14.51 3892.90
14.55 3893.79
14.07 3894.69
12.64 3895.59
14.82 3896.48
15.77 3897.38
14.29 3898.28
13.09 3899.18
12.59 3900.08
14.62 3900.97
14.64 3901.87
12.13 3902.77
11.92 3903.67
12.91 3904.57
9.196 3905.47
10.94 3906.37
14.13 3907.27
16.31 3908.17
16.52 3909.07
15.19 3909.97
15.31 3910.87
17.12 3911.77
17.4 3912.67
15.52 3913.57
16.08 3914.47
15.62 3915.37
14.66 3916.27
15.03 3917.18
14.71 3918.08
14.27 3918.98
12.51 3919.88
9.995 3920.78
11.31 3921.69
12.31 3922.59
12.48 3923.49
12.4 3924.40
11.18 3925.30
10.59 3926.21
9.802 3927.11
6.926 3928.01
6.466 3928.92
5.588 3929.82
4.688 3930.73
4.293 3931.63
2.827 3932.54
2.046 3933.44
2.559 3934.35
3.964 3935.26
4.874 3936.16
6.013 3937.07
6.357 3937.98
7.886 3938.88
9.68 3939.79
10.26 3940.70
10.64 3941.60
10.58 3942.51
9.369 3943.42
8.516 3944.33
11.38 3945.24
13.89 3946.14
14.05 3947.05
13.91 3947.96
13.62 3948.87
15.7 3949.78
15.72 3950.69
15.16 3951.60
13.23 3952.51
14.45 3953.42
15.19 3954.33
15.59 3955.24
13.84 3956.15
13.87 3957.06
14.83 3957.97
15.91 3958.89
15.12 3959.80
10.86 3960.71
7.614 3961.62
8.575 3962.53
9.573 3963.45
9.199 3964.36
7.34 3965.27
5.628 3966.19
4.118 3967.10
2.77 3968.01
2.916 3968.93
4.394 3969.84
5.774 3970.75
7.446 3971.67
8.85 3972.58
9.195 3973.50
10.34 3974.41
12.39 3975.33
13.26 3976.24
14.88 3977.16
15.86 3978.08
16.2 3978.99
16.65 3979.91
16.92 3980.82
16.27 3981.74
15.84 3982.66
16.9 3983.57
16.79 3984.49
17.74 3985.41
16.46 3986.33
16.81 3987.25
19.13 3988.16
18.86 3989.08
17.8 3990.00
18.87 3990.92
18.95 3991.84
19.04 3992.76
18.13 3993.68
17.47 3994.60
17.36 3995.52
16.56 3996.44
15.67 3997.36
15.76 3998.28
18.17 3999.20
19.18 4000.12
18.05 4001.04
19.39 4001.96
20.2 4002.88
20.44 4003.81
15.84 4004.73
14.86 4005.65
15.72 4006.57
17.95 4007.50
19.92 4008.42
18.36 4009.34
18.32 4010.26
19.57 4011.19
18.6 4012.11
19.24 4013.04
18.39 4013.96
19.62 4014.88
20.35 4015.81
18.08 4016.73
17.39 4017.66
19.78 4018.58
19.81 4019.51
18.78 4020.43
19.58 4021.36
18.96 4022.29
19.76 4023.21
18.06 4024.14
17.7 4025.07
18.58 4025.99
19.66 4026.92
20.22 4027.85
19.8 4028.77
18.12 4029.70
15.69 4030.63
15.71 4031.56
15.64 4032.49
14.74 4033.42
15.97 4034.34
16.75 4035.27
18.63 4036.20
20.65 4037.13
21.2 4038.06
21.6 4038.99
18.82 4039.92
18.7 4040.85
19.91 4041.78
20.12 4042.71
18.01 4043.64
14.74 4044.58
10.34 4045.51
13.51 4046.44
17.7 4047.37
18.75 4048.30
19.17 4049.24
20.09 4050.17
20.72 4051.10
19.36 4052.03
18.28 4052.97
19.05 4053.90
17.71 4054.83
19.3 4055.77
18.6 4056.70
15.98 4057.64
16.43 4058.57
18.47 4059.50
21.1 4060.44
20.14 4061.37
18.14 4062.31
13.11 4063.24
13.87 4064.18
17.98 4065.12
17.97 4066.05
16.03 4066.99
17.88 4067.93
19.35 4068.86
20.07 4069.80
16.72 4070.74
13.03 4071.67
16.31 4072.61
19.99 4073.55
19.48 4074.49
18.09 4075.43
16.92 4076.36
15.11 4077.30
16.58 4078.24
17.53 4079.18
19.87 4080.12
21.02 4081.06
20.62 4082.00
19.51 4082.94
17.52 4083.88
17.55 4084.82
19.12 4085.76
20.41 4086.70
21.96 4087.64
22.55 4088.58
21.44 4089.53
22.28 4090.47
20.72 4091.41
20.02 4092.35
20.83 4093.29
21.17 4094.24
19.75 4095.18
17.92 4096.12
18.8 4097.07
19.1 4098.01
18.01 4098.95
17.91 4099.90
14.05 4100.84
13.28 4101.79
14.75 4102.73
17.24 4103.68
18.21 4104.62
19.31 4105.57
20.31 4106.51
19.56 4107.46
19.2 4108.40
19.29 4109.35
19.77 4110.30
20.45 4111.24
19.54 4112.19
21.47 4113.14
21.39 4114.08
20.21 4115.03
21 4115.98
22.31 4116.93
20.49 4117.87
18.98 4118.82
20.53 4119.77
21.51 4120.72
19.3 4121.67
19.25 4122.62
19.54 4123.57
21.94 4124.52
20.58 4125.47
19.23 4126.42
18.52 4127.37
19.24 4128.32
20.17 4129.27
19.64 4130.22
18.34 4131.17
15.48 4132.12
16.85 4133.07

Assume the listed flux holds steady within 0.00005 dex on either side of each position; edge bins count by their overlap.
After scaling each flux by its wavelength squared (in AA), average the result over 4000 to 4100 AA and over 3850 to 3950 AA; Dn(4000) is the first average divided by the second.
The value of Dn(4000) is 1.7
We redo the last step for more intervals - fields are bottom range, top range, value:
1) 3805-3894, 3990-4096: 1.75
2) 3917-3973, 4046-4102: 2.00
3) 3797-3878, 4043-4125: 1.79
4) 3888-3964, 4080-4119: 1.79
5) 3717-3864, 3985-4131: 1.74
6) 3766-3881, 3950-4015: 1.27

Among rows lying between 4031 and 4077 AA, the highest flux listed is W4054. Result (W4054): 21.6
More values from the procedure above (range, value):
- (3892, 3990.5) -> 19.13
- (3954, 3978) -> 15.91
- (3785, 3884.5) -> 18.97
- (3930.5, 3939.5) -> 7.886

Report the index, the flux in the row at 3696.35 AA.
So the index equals 14.64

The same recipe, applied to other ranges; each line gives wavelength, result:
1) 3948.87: 13.62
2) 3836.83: 9.221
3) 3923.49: 12.48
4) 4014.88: 19.62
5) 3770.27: 12.2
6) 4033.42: 14.74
